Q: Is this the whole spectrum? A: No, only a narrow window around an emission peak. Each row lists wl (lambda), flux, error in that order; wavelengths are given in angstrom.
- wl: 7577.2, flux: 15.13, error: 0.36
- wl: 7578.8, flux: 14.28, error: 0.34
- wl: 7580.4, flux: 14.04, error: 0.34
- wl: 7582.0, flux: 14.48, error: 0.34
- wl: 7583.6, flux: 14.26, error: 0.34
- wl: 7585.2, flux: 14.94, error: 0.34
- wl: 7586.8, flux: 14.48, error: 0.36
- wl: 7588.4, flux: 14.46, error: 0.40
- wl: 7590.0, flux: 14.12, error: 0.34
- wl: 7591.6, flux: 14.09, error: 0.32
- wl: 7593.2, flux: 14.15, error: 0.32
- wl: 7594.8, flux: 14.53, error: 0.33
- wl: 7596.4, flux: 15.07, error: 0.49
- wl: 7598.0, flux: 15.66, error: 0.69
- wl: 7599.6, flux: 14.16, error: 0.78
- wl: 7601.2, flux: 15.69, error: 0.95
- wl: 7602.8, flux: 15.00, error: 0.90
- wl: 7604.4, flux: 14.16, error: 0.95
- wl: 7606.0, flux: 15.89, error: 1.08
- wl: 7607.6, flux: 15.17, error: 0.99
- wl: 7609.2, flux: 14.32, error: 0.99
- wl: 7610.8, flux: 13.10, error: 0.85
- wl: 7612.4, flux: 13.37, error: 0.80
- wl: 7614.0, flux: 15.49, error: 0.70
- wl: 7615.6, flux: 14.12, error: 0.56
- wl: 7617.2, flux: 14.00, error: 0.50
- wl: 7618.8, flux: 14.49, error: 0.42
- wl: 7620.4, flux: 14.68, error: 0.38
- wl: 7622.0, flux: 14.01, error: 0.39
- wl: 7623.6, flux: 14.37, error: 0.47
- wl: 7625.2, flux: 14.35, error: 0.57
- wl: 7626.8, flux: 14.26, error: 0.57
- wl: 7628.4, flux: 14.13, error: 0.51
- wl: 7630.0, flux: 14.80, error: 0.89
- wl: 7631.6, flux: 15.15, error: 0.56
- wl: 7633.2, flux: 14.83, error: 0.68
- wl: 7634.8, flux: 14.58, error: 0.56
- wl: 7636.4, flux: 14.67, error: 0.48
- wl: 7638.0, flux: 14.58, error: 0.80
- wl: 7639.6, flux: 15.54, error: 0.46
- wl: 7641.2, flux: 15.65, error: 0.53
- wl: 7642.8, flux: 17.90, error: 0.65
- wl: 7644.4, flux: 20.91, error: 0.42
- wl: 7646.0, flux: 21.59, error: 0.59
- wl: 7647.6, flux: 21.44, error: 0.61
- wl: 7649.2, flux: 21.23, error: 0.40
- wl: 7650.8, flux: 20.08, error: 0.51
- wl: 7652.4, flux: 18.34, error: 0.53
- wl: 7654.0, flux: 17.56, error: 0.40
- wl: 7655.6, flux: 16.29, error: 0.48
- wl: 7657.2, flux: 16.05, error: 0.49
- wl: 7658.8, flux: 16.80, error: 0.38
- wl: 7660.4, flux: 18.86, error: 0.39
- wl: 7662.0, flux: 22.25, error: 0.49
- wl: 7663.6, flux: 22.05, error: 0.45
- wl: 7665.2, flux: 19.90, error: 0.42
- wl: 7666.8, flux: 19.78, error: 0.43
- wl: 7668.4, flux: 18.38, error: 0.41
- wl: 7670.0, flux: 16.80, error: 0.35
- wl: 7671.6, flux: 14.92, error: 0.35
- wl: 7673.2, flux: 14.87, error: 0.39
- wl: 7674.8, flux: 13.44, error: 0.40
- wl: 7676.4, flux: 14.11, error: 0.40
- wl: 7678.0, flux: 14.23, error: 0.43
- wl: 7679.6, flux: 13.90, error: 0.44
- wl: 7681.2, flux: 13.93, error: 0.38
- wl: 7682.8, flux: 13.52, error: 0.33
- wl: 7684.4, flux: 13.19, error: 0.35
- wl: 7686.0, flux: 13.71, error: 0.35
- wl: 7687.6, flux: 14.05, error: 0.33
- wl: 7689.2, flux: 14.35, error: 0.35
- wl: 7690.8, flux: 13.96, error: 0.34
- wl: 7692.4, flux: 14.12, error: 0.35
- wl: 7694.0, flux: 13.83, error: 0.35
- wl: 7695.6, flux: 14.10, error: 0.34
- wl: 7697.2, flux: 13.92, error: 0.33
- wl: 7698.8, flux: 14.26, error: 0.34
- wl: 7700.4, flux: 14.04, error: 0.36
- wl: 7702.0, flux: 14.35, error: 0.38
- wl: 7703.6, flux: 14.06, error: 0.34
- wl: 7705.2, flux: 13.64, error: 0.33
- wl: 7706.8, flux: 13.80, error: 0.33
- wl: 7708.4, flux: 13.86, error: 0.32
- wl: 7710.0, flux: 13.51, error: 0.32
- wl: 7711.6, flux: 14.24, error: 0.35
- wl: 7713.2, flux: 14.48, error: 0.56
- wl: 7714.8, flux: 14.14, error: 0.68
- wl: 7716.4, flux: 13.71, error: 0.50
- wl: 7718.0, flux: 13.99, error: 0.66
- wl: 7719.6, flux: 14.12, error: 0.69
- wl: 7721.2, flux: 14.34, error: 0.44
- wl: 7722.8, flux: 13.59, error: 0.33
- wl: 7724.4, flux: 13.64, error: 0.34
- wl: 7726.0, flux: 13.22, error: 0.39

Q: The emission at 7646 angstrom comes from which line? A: [S II] 6716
